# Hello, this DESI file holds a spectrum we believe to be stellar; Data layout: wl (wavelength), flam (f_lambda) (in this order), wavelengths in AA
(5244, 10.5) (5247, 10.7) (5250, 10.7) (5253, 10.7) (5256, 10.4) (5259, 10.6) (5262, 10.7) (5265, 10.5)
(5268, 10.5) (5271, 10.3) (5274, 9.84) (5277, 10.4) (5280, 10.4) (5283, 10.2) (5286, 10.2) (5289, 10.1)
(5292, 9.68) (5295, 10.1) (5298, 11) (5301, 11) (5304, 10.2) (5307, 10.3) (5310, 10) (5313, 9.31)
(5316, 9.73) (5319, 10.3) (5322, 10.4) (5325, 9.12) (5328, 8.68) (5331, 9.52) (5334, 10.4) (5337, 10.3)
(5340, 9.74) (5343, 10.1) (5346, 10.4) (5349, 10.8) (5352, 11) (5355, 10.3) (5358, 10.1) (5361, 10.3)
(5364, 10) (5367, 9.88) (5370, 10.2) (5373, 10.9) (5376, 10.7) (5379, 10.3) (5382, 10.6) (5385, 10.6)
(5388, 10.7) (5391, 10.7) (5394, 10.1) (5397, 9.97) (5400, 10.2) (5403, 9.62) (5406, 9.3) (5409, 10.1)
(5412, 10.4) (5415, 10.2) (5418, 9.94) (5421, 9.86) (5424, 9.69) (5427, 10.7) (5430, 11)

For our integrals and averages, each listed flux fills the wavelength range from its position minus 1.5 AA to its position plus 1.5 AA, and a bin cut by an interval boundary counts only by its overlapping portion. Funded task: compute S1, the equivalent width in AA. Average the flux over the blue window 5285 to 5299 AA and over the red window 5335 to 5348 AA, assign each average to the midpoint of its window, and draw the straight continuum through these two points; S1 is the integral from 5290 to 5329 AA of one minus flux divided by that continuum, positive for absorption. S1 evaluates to 0.7 AA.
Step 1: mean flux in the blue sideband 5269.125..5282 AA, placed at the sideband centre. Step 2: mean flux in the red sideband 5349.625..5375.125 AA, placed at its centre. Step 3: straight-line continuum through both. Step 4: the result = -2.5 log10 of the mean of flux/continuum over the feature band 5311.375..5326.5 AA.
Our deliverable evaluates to 0.06 mag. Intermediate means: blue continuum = 10.2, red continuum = 10.4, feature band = 9.77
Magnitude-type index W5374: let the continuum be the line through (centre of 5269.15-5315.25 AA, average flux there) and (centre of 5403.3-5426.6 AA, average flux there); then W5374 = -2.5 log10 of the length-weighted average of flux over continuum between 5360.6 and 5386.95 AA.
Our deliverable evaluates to -0.04 mag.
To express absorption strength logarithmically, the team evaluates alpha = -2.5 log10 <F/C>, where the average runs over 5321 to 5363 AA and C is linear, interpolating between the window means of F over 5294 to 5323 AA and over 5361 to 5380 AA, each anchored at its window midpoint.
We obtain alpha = 0.022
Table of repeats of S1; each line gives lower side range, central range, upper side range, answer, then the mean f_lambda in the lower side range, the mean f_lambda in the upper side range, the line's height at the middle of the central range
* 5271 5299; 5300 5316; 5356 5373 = 0.2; 10.2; 10.2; 10.2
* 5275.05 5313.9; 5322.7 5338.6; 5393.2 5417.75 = 0.8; 10.2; 9.98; 10.2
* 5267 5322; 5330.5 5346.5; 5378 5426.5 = 0.1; 10.2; 10.2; 10.2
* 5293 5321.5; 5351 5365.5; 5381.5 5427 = -0.2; 10.2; 10.1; 10.2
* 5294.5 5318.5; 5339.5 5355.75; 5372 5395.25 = 0.0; 10.2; 10.6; 10.4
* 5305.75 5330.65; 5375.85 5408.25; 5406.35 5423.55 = -0.9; 9.71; 10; 9.95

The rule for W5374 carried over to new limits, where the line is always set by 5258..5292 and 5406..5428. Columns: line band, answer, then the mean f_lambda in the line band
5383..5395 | -0.05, 10.5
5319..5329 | 0.07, 9.57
